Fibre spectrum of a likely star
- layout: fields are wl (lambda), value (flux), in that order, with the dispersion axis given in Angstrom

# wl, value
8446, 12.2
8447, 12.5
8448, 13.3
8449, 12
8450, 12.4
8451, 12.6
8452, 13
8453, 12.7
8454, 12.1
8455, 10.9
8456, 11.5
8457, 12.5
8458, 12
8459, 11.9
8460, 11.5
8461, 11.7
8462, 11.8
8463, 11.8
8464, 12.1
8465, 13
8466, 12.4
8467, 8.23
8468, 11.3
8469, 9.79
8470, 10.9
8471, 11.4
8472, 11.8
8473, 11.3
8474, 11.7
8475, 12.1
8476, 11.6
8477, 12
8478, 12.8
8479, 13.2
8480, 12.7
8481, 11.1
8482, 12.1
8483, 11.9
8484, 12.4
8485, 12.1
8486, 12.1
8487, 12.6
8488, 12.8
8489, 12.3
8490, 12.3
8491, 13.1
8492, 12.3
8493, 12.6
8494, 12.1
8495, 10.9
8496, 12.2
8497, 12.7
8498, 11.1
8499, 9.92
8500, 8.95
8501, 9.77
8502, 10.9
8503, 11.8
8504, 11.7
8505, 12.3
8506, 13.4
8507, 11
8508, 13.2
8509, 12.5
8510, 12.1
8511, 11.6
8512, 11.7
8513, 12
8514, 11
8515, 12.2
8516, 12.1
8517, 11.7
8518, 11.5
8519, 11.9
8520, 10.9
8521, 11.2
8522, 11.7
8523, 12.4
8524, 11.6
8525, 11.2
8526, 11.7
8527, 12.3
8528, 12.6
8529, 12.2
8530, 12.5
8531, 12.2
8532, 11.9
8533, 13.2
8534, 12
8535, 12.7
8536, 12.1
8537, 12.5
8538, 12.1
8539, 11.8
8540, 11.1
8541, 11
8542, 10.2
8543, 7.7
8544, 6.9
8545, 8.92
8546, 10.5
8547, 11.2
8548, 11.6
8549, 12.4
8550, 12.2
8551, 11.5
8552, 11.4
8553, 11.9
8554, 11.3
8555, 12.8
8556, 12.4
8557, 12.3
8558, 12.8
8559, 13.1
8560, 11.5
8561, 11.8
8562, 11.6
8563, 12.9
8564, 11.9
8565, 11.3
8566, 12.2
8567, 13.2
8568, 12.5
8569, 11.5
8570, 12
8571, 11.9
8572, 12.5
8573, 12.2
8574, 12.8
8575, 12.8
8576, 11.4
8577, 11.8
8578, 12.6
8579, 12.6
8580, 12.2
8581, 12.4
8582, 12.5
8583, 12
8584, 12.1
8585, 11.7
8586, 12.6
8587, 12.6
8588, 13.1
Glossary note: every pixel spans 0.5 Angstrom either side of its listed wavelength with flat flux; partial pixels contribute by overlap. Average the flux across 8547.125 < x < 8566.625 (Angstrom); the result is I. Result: 12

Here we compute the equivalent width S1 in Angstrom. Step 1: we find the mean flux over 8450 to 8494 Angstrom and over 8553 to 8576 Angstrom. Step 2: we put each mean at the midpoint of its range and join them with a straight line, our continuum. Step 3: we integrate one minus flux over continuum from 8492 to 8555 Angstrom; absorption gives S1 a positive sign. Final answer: 2.8 Angstrom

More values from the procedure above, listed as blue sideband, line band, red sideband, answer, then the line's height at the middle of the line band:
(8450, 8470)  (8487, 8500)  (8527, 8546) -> -0.4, 11.5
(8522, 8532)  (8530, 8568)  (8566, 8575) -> 1.7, 12.2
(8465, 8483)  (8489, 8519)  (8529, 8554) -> -0.7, 11.5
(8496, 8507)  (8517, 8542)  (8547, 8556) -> -0.6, 11.6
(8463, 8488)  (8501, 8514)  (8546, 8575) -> 0.0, 11.9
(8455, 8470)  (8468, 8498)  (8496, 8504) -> -2.3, 11.2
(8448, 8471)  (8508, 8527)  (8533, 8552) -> -0.8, 11.3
